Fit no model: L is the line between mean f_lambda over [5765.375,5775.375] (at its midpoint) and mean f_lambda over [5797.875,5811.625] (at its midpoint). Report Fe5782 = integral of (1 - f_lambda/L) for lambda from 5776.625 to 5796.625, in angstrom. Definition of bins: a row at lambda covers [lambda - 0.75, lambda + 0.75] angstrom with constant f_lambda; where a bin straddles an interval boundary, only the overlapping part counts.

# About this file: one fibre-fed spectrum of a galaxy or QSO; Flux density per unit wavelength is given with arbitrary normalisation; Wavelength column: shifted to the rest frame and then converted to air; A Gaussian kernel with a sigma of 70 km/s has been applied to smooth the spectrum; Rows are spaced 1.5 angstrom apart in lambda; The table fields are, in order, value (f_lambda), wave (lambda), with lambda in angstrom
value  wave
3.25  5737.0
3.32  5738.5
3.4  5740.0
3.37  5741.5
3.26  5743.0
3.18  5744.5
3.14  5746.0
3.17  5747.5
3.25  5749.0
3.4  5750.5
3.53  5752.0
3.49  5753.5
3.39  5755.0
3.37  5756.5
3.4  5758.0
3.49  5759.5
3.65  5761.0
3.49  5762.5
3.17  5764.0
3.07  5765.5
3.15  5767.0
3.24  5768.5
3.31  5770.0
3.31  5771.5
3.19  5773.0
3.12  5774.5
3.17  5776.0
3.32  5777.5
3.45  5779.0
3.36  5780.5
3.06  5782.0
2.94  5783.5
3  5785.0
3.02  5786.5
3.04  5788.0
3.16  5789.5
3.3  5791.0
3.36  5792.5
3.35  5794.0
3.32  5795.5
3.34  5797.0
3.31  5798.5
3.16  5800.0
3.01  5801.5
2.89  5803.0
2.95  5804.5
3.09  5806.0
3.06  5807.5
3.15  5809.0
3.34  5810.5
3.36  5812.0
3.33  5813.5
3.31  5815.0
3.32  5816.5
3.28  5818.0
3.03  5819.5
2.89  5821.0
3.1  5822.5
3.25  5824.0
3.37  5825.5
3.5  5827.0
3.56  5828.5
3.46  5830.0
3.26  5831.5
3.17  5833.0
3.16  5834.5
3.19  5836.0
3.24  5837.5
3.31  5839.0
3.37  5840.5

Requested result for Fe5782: -0.3 angstrom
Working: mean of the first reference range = 3.21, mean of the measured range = 3.21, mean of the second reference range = 3.11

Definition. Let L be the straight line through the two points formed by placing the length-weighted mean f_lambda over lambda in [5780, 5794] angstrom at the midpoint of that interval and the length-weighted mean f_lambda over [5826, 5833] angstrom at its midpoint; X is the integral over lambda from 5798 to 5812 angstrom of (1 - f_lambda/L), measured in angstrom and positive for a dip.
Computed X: 0.6 angstrom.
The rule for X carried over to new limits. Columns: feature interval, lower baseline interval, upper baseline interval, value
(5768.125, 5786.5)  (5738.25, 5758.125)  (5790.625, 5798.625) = 0.74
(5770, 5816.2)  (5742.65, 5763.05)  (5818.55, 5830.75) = 1.67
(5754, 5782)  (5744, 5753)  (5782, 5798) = -0.62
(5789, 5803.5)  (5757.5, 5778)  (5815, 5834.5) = 0.22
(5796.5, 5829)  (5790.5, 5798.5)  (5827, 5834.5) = 1.35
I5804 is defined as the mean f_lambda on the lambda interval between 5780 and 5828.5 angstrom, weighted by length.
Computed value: 3.19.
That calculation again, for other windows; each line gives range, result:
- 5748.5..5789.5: 3.27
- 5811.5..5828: 3.25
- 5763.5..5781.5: 3.24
